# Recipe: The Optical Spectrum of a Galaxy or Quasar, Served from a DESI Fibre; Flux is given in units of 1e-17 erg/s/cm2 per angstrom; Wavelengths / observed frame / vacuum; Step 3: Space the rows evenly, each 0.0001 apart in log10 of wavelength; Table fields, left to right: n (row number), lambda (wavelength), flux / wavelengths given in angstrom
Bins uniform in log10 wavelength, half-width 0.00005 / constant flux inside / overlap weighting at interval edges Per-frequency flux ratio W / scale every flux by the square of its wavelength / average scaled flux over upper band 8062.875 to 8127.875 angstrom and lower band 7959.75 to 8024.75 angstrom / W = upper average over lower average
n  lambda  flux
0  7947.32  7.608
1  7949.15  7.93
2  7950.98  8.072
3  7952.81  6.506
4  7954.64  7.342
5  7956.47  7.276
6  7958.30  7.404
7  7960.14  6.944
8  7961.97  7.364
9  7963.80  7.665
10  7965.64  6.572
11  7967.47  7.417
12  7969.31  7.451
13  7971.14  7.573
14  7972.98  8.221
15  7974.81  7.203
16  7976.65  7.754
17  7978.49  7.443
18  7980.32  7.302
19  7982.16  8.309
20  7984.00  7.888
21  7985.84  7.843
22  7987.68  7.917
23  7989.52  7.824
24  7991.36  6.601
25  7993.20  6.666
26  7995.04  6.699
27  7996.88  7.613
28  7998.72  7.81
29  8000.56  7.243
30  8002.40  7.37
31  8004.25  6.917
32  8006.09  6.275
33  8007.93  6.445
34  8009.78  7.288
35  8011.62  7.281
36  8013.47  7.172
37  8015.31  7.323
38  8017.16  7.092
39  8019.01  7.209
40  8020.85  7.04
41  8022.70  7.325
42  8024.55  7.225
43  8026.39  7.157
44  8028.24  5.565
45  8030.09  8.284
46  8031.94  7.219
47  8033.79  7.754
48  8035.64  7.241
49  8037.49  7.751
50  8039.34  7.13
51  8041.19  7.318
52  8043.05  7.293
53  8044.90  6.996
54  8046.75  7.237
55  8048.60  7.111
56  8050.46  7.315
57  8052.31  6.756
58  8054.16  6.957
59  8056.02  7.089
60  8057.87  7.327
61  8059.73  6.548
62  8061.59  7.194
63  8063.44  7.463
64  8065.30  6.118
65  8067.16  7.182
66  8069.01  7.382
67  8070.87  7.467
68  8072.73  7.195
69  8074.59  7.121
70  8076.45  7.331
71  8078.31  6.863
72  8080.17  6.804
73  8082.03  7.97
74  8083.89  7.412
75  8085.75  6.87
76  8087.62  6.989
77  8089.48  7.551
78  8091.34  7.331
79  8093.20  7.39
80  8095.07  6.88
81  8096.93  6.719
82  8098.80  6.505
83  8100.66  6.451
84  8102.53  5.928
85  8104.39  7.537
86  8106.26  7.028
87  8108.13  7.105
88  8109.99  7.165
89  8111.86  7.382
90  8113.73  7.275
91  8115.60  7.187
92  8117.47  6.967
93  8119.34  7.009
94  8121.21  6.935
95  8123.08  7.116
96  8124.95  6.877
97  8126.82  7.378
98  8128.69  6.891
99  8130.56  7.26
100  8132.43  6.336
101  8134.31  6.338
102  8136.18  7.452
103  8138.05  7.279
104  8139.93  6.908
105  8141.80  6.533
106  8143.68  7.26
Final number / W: 1.0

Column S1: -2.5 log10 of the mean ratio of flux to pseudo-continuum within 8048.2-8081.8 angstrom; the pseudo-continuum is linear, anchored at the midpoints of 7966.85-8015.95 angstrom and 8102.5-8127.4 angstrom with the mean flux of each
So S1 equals 0.02 mag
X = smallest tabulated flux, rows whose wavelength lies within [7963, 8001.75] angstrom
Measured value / 6.572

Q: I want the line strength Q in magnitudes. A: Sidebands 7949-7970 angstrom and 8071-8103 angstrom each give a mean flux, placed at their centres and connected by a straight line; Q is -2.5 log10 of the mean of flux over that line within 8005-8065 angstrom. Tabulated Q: 0.00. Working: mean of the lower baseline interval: 7.31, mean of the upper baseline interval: 7.04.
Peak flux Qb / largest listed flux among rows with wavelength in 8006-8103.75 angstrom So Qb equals 8.284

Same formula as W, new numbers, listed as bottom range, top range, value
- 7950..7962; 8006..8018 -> 0.98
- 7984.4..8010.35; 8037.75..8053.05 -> 1.01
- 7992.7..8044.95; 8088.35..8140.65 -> 1.00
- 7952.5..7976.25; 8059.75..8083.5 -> 1.00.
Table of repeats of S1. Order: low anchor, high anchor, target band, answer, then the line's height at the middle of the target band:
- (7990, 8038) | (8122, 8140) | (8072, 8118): -0.007 mag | 7.03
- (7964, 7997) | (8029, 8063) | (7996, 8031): 0.032 mag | 7.35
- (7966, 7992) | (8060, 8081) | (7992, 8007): 0.064 mag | 7.49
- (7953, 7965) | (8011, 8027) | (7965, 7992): -0.048 mag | 7.24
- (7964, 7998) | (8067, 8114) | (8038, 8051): 0.007 mag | 7.26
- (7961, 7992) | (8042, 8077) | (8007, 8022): 0.036 mag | 7.35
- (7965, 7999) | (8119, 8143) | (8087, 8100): 0.006 mag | 7.08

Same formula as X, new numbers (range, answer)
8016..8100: 5.565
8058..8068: 6.118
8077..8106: 5.928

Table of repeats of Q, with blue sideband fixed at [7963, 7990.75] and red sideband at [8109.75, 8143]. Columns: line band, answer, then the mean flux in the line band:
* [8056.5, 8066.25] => 0.052 mag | 6.94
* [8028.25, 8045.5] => 0.003 mag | 7.35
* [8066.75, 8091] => -0.006 mag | 7.25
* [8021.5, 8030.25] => 0.062 mag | 7.01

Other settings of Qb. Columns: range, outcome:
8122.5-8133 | 7.378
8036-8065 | 7.751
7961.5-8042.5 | 8.309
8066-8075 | 7.467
